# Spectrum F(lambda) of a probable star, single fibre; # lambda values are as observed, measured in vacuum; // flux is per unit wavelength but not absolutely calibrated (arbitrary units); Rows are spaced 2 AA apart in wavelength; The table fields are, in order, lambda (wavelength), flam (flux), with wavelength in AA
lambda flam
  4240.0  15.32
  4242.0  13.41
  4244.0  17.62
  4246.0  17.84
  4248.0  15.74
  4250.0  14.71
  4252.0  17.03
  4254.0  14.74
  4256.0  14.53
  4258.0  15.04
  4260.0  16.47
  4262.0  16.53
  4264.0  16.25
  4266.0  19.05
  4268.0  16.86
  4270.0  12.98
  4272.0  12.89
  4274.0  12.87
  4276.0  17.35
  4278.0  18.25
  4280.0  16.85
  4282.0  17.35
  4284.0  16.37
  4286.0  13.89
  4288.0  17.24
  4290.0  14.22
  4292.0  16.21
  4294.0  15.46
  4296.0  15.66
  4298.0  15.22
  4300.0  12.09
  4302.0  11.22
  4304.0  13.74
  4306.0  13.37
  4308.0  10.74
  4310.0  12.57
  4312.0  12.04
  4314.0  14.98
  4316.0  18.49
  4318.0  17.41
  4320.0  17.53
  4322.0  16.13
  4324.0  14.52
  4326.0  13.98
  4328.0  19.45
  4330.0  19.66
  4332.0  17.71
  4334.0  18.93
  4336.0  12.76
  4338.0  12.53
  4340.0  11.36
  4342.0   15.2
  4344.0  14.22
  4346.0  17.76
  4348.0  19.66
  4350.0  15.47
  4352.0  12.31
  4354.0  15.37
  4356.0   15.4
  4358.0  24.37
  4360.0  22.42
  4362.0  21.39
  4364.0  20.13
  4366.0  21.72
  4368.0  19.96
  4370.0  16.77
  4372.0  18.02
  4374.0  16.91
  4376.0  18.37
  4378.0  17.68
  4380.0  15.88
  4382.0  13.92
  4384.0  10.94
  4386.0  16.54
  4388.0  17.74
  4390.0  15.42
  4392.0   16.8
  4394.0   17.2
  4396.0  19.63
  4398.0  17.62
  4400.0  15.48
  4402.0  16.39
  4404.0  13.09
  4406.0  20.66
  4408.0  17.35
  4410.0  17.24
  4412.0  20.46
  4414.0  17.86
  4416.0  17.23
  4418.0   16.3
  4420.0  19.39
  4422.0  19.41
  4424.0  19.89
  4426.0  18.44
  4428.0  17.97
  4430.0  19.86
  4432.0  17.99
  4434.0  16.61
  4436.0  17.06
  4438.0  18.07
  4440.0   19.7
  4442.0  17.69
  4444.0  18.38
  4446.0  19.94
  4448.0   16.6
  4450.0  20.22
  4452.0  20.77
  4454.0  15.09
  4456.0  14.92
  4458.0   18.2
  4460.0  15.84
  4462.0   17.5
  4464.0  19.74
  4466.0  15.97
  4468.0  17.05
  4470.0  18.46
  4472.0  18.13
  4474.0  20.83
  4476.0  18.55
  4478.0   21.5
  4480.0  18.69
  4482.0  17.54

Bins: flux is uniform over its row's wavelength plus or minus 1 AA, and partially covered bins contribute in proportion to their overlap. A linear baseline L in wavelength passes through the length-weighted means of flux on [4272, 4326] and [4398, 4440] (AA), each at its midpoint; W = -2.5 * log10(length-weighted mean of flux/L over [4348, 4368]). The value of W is -0.15 mag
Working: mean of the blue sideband 15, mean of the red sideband 17.9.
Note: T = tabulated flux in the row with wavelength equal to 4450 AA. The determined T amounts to 20.22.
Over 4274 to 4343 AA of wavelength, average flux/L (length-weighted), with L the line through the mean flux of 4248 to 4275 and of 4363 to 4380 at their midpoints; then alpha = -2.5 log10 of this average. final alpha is 0.10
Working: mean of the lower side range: 15.4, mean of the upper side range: 18.5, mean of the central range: 15.3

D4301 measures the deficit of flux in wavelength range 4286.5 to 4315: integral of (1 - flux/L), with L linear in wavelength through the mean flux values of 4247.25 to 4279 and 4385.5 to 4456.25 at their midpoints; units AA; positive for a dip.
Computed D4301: 4.0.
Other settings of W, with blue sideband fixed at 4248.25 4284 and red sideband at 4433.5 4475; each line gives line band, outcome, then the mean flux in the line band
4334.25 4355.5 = 0.132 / 14.8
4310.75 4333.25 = -0.001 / 16.5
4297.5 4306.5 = 0.244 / 13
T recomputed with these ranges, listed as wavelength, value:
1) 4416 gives 17.23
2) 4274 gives 12.87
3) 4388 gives 17.74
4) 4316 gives 18.49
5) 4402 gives 16.39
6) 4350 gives 15.47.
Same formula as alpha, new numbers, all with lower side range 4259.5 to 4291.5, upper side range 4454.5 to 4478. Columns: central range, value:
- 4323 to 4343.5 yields 0.064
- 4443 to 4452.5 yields -0.085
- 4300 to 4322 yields 0.151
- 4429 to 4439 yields -0.024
